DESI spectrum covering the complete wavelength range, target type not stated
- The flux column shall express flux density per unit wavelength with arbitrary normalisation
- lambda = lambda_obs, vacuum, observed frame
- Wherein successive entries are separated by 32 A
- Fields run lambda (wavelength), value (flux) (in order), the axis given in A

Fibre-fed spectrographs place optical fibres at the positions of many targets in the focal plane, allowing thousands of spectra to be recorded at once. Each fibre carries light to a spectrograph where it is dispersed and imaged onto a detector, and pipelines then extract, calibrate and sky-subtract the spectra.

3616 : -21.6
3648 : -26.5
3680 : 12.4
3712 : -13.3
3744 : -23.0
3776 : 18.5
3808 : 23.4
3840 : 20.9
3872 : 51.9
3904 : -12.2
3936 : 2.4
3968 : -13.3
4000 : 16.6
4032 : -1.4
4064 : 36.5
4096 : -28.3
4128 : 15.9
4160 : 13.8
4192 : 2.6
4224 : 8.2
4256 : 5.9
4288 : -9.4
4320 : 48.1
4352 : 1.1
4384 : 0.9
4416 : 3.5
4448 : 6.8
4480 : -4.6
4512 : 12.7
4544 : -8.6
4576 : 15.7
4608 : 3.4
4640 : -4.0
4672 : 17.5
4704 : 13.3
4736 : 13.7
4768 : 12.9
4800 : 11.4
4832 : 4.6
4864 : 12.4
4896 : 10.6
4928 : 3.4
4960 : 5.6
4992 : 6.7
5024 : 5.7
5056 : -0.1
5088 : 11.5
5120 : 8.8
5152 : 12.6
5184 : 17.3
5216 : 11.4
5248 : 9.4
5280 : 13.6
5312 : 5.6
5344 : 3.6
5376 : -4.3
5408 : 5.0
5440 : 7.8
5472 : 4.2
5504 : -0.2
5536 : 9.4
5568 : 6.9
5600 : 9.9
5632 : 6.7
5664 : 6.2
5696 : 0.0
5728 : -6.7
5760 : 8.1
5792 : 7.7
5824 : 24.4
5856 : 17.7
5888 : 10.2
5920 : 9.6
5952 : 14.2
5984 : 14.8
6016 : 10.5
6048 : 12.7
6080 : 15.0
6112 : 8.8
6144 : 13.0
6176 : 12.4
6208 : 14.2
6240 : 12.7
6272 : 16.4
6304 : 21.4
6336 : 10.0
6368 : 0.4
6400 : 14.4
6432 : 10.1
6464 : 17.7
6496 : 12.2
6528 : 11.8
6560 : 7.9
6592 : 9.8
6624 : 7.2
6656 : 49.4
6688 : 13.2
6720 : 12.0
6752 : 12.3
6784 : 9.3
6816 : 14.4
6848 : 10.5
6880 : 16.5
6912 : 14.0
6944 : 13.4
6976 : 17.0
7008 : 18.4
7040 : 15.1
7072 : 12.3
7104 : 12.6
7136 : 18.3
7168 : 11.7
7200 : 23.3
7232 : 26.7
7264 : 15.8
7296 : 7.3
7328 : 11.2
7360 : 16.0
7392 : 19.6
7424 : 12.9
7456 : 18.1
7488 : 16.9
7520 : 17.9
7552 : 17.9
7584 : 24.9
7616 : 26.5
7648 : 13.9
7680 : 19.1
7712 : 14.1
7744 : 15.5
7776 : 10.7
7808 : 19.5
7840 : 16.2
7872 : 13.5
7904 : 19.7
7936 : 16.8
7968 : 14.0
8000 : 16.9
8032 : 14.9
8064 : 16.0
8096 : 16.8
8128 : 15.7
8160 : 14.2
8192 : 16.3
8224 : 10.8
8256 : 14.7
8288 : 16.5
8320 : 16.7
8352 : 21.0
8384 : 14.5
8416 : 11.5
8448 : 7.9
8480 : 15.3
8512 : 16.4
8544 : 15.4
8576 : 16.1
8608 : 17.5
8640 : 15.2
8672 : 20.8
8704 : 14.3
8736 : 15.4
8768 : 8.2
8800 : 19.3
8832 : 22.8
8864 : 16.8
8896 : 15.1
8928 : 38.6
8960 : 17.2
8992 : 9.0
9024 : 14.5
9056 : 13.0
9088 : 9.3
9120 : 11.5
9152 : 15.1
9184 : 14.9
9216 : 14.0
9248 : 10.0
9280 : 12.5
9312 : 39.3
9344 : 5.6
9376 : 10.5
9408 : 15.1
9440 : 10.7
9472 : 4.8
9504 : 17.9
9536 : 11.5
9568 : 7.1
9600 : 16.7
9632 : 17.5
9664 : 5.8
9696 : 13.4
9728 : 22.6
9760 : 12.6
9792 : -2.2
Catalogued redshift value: 0.783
